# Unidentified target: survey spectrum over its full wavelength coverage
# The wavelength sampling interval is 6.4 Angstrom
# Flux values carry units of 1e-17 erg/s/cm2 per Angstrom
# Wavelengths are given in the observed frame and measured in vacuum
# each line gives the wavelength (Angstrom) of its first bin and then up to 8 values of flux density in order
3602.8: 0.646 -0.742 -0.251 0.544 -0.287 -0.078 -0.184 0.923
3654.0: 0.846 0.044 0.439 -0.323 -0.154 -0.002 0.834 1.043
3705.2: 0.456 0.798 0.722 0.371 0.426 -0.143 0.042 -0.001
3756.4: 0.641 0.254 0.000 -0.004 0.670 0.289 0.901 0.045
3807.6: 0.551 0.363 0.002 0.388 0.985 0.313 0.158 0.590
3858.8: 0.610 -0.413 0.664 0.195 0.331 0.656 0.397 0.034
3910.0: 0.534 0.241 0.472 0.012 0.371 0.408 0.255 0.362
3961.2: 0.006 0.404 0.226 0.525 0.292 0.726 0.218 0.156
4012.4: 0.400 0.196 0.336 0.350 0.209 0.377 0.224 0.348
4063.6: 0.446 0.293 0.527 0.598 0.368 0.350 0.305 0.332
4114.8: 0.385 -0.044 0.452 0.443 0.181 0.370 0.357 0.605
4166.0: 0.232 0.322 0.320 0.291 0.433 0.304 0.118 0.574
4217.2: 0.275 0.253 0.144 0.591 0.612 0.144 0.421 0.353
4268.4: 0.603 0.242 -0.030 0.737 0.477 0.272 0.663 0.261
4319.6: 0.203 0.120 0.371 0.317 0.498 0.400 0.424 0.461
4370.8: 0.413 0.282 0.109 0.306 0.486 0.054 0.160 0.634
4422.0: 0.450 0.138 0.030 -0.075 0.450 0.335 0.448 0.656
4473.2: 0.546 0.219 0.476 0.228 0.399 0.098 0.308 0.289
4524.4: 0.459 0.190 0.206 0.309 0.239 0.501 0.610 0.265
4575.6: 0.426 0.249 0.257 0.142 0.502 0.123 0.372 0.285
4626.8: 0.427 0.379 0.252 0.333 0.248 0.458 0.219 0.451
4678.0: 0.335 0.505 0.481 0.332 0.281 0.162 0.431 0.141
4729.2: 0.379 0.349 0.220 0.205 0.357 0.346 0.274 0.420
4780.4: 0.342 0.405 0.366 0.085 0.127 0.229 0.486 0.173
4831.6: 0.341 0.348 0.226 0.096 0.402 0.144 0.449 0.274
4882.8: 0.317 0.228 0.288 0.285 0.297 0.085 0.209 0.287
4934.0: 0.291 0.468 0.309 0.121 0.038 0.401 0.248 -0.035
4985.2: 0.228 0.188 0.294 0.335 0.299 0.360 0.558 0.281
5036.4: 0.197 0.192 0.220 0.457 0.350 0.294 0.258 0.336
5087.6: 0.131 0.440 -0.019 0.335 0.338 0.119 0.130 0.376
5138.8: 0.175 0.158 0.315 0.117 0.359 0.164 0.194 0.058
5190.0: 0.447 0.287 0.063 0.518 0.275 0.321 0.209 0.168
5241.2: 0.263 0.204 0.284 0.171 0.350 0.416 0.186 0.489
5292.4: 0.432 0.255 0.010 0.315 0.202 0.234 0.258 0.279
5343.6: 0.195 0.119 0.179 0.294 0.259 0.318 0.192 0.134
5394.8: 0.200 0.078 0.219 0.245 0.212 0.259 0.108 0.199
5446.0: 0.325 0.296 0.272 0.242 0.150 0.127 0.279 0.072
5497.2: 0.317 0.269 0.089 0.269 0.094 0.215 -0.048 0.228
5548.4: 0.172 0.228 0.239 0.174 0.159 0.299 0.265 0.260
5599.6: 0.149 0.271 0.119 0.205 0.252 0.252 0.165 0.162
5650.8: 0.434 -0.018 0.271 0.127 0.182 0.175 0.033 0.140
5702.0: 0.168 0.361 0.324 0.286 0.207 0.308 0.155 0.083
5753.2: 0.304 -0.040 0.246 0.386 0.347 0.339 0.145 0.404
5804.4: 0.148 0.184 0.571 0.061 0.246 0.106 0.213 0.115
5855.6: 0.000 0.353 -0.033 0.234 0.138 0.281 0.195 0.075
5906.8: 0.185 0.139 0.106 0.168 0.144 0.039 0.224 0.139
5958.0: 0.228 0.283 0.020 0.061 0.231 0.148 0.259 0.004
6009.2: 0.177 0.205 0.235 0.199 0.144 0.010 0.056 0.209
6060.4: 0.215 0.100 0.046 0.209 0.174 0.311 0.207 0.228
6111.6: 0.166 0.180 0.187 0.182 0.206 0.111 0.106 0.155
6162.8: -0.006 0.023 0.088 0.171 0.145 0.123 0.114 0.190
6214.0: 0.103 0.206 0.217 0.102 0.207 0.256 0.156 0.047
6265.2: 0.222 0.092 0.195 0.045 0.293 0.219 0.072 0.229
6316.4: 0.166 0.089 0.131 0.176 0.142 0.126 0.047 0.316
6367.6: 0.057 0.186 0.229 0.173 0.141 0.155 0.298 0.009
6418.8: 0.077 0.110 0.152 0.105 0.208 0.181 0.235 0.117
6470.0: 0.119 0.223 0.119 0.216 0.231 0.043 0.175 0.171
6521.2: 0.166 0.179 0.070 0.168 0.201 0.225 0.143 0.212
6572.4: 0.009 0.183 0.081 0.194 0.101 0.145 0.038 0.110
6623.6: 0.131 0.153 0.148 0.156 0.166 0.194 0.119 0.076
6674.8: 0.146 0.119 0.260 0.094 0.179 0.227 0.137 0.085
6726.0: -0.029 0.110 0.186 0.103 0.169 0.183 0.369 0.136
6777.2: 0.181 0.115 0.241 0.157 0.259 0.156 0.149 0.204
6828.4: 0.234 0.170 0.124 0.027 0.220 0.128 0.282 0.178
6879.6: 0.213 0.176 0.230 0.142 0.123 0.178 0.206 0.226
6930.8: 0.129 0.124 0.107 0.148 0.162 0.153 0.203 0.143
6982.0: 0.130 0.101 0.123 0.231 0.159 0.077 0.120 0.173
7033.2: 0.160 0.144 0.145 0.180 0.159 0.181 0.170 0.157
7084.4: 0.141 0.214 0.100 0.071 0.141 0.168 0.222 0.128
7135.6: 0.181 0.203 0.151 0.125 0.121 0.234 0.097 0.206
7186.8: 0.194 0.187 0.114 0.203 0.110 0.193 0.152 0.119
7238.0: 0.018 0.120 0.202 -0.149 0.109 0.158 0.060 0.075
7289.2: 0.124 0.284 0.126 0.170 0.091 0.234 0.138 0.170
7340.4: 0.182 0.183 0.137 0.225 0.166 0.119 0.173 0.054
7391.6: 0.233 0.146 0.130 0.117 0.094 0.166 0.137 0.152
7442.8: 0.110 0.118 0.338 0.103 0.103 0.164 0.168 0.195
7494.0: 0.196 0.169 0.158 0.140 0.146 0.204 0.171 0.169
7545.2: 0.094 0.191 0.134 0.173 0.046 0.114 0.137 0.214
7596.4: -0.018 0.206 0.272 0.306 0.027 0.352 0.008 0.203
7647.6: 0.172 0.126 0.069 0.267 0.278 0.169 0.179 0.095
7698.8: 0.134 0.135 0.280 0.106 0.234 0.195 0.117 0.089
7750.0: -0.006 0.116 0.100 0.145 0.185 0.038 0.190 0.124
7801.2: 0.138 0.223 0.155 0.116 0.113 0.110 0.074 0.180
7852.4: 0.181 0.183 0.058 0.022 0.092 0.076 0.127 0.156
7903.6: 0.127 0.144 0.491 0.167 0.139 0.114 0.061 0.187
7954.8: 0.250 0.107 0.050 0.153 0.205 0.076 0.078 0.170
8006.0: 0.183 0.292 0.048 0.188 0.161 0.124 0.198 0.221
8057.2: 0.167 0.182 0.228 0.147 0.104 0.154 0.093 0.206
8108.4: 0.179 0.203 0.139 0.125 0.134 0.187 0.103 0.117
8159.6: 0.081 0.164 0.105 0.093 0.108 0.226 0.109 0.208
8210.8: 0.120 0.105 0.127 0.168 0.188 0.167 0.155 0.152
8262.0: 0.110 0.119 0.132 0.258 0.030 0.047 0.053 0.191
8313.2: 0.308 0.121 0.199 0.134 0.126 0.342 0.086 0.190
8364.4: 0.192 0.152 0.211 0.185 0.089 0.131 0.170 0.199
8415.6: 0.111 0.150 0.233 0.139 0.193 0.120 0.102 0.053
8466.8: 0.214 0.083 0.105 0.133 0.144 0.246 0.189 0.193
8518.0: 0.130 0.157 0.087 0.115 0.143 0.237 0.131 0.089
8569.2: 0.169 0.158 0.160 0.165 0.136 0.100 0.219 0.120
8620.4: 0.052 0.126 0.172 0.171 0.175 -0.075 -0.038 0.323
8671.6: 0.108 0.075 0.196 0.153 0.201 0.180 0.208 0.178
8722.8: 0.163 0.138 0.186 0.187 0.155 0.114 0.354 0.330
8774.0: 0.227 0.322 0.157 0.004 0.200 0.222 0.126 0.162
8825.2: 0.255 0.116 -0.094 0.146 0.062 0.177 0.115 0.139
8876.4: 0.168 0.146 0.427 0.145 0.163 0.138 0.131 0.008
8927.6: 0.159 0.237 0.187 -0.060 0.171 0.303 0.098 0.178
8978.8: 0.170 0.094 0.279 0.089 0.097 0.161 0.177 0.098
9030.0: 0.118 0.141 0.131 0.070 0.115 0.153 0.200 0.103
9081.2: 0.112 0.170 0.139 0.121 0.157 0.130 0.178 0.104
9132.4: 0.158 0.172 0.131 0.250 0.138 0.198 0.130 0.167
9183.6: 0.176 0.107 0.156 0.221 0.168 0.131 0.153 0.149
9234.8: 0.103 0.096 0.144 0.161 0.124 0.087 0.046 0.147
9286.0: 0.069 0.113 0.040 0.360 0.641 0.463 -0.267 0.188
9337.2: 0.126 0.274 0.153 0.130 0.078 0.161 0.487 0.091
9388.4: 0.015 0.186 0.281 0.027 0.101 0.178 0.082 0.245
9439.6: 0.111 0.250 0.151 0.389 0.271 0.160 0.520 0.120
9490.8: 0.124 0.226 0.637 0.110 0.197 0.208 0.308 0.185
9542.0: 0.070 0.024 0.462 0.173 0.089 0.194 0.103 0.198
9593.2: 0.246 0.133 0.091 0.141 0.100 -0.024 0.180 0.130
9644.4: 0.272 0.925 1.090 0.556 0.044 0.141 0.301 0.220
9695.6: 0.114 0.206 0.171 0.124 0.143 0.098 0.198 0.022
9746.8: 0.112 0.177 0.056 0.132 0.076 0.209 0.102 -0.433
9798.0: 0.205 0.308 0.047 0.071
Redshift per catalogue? 1.590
